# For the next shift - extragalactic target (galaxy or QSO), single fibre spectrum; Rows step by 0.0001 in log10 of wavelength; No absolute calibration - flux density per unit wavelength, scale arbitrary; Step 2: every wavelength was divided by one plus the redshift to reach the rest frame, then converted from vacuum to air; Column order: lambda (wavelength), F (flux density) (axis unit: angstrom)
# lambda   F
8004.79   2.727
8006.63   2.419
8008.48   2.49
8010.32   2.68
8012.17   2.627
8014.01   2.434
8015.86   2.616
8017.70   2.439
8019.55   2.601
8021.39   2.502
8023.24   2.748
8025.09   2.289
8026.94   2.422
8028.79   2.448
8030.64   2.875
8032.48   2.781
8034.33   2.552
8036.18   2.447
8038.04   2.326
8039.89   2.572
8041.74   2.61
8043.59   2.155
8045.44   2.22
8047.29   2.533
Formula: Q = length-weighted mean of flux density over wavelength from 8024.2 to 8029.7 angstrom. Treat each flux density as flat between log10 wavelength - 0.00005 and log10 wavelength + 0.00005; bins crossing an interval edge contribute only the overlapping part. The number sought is 2.39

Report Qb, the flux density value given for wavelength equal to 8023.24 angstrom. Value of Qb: 2.748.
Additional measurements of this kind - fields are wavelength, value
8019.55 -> 2.601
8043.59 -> 2.155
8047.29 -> 2.533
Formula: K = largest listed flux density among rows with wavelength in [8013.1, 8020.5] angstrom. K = 2.616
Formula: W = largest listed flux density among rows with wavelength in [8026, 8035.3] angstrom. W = 2.875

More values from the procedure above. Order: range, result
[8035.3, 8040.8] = 2.572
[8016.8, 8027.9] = 2.748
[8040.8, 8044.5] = 2.61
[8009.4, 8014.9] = 2.68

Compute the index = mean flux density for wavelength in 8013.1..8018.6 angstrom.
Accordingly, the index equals 2.5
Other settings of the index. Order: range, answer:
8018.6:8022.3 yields 2.55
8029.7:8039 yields 2.6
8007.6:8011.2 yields 2.59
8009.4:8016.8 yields 2.59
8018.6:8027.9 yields 2.51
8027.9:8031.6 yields 2.67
